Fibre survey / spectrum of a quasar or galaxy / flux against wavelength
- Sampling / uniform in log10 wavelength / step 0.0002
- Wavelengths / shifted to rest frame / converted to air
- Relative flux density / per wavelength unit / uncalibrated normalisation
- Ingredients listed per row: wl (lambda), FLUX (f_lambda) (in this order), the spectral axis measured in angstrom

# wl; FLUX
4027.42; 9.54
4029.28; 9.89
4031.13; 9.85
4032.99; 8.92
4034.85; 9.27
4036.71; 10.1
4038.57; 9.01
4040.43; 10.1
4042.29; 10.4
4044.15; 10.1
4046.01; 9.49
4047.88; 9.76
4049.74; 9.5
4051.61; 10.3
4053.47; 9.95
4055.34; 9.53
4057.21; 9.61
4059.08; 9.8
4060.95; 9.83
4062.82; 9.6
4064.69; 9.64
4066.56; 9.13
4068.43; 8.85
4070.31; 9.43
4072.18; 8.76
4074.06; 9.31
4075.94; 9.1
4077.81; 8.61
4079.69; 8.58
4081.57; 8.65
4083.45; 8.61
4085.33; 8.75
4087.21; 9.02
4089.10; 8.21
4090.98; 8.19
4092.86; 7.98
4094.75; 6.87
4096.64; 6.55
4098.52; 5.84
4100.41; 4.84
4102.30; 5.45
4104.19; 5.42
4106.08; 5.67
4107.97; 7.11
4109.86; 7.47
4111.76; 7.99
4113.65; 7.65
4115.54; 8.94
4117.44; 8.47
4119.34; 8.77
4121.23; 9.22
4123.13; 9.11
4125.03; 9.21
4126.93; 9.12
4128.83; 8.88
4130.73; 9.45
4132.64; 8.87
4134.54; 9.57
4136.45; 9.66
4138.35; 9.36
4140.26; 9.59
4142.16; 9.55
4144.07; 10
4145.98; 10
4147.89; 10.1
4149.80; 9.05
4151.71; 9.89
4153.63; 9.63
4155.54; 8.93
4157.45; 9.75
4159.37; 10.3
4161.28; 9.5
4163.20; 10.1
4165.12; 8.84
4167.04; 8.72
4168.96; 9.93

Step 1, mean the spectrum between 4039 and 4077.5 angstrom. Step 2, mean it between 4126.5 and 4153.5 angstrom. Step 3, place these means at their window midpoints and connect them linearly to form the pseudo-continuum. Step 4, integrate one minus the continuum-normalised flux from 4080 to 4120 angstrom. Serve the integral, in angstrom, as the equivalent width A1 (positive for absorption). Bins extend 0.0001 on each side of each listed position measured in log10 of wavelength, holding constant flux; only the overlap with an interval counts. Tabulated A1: 8.8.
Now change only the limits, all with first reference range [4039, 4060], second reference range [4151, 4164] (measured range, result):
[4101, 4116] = 4.49 angstrom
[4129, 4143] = 0.49 angstrom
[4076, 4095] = 2.65 angstrom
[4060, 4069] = 0.36 angstrom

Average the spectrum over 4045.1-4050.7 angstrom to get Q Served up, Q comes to 9.58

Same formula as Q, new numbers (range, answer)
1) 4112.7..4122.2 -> 8.62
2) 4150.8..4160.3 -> 9.69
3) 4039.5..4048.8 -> 9.97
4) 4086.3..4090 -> 8.6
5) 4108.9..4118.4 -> 8.1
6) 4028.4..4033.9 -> 9.56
